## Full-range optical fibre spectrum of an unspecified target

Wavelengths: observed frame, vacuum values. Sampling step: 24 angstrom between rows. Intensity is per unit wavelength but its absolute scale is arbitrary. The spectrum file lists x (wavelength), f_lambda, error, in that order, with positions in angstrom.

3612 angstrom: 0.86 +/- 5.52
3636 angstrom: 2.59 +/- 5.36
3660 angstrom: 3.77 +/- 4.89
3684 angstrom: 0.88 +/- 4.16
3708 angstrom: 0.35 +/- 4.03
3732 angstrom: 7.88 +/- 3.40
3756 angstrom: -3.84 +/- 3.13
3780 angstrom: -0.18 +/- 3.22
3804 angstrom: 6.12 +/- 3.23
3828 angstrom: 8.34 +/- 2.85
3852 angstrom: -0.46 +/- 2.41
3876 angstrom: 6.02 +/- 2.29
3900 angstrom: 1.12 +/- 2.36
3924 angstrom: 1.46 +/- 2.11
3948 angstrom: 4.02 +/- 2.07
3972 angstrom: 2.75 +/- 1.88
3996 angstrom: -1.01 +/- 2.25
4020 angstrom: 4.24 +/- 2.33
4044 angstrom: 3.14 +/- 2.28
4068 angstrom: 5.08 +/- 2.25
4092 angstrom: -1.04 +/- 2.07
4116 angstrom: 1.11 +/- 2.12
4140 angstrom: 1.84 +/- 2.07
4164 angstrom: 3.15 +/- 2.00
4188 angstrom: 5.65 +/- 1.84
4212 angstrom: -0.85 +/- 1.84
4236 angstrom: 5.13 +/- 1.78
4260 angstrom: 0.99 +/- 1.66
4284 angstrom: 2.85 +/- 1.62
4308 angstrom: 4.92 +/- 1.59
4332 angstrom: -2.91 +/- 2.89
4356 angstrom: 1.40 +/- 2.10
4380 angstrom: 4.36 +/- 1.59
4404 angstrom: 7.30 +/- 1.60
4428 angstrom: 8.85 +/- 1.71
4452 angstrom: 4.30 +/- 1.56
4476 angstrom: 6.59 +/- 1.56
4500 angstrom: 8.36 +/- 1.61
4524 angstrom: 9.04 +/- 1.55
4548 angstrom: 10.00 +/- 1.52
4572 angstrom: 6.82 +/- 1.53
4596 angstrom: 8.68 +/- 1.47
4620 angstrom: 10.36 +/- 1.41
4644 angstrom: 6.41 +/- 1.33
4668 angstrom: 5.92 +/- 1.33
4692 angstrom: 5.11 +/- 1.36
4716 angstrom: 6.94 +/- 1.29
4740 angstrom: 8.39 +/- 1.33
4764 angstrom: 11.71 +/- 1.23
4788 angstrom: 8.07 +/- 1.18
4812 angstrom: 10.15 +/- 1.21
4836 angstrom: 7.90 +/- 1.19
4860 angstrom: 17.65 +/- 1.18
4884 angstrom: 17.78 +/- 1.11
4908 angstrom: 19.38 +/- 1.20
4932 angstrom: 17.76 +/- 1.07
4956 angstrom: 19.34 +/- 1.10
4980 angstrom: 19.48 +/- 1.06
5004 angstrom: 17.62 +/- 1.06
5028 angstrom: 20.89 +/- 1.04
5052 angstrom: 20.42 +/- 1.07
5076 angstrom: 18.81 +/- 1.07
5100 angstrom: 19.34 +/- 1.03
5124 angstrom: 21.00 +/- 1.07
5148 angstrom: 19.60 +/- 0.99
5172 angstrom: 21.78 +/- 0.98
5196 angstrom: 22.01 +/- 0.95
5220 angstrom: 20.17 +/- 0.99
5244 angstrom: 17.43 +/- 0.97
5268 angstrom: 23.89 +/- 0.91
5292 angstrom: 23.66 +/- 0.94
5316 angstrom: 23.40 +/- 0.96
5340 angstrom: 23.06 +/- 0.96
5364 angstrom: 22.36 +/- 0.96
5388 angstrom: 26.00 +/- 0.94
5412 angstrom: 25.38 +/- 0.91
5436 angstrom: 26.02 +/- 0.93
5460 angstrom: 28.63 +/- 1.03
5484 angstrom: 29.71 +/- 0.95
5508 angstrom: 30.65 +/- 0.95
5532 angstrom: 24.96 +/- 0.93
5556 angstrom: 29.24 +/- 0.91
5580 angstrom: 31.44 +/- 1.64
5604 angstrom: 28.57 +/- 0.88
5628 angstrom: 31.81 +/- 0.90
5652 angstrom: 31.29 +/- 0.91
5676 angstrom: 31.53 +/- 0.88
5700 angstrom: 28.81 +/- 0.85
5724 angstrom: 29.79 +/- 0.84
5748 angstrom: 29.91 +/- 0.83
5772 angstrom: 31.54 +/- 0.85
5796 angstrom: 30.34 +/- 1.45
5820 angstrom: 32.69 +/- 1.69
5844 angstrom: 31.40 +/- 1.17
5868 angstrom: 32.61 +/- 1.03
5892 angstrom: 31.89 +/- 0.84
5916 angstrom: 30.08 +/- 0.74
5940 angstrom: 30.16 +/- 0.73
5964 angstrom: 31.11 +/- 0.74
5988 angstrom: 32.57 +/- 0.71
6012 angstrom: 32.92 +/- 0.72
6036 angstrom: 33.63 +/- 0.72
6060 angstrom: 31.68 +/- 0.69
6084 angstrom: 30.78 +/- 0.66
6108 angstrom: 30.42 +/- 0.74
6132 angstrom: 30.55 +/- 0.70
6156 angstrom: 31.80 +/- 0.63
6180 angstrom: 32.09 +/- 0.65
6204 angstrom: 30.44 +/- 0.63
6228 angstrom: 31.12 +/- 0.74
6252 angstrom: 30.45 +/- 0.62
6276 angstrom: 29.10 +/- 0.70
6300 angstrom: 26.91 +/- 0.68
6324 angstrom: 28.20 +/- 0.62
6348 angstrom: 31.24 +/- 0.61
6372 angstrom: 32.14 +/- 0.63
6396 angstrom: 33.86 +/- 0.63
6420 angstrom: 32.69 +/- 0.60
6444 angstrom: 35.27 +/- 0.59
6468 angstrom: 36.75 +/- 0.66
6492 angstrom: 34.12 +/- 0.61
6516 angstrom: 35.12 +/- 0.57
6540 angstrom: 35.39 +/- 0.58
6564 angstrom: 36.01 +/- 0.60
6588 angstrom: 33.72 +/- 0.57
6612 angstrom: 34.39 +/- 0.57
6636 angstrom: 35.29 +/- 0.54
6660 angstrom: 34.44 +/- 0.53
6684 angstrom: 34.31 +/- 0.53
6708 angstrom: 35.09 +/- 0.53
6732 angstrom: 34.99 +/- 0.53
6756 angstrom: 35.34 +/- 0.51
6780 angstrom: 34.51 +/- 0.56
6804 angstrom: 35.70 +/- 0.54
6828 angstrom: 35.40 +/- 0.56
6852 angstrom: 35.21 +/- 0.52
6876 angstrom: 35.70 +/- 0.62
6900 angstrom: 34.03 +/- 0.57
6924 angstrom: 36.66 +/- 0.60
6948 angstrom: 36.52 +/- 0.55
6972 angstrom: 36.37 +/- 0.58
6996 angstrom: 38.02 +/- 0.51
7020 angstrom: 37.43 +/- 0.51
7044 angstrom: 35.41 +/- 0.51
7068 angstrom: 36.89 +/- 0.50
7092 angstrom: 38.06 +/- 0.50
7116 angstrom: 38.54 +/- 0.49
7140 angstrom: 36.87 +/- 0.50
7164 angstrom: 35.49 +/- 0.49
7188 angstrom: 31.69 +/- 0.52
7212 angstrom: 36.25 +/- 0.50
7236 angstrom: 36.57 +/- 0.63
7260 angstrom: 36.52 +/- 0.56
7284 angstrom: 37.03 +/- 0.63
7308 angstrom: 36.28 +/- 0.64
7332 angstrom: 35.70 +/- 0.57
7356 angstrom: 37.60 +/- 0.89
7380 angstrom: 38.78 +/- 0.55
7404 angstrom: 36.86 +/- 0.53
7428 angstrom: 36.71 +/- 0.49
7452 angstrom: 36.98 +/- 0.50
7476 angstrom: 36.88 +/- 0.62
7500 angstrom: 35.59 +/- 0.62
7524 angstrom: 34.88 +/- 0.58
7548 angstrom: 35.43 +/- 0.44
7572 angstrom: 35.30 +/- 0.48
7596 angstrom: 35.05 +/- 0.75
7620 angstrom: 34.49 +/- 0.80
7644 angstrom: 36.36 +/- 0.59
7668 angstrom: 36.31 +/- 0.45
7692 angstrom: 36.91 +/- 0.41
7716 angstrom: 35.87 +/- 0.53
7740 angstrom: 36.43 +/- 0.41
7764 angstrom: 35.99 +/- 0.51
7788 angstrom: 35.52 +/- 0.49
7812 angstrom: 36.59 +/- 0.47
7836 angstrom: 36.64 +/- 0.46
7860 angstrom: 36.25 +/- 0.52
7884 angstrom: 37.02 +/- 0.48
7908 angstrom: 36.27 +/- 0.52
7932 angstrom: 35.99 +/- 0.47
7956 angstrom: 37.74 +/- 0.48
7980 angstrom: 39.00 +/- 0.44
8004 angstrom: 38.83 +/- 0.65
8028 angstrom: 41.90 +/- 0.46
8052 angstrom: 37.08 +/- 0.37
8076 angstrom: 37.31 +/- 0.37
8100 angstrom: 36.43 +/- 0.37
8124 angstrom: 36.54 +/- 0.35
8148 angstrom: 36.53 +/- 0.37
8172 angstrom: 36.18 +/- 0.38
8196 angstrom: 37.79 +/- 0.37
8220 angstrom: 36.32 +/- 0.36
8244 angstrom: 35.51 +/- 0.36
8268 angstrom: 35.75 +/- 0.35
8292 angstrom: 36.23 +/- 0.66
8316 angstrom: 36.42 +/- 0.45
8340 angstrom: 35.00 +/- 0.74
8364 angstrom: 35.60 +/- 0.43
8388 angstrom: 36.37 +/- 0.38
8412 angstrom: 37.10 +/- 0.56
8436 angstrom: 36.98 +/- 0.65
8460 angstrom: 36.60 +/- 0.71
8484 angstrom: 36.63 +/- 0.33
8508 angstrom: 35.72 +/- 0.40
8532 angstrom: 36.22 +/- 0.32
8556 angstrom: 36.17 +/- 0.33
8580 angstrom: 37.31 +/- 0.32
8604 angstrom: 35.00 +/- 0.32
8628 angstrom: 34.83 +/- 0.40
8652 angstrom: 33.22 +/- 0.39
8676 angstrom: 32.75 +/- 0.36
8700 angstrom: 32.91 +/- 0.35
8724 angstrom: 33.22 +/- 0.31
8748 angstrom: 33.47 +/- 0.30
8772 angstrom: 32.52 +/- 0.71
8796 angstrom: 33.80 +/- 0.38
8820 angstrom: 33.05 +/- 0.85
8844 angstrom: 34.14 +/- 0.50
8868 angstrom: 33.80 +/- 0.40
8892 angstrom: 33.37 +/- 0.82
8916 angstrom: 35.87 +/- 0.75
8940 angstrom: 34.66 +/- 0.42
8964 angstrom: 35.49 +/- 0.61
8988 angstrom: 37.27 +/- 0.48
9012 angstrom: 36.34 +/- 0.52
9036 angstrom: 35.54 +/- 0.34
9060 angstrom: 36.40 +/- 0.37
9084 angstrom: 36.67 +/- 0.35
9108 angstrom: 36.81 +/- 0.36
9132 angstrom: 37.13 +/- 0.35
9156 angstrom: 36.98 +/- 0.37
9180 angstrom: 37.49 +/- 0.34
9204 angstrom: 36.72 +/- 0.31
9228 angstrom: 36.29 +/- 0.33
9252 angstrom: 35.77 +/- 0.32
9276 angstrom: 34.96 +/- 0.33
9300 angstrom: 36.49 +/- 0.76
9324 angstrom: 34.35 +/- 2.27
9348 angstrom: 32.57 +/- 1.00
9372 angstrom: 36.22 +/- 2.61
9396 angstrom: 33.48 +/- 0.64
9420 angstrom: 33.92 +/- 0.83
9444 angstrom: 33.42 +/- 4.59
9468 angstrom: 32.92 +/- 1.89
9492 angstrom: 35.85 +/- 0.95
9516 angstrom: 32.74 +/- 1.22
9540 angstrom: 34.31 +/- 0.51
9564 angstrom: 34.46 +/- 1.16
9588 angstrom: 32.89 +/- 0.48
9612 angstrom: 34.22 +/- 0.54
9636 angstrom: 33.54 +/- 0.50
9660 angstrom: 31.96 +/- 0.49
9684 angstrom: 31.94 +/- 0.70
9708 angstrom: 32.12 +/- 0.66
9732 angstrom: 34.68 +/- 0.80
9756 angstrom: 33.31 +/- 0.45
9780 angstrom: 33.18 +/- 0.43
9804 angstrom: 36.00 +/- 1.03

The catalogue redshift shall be 0.22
